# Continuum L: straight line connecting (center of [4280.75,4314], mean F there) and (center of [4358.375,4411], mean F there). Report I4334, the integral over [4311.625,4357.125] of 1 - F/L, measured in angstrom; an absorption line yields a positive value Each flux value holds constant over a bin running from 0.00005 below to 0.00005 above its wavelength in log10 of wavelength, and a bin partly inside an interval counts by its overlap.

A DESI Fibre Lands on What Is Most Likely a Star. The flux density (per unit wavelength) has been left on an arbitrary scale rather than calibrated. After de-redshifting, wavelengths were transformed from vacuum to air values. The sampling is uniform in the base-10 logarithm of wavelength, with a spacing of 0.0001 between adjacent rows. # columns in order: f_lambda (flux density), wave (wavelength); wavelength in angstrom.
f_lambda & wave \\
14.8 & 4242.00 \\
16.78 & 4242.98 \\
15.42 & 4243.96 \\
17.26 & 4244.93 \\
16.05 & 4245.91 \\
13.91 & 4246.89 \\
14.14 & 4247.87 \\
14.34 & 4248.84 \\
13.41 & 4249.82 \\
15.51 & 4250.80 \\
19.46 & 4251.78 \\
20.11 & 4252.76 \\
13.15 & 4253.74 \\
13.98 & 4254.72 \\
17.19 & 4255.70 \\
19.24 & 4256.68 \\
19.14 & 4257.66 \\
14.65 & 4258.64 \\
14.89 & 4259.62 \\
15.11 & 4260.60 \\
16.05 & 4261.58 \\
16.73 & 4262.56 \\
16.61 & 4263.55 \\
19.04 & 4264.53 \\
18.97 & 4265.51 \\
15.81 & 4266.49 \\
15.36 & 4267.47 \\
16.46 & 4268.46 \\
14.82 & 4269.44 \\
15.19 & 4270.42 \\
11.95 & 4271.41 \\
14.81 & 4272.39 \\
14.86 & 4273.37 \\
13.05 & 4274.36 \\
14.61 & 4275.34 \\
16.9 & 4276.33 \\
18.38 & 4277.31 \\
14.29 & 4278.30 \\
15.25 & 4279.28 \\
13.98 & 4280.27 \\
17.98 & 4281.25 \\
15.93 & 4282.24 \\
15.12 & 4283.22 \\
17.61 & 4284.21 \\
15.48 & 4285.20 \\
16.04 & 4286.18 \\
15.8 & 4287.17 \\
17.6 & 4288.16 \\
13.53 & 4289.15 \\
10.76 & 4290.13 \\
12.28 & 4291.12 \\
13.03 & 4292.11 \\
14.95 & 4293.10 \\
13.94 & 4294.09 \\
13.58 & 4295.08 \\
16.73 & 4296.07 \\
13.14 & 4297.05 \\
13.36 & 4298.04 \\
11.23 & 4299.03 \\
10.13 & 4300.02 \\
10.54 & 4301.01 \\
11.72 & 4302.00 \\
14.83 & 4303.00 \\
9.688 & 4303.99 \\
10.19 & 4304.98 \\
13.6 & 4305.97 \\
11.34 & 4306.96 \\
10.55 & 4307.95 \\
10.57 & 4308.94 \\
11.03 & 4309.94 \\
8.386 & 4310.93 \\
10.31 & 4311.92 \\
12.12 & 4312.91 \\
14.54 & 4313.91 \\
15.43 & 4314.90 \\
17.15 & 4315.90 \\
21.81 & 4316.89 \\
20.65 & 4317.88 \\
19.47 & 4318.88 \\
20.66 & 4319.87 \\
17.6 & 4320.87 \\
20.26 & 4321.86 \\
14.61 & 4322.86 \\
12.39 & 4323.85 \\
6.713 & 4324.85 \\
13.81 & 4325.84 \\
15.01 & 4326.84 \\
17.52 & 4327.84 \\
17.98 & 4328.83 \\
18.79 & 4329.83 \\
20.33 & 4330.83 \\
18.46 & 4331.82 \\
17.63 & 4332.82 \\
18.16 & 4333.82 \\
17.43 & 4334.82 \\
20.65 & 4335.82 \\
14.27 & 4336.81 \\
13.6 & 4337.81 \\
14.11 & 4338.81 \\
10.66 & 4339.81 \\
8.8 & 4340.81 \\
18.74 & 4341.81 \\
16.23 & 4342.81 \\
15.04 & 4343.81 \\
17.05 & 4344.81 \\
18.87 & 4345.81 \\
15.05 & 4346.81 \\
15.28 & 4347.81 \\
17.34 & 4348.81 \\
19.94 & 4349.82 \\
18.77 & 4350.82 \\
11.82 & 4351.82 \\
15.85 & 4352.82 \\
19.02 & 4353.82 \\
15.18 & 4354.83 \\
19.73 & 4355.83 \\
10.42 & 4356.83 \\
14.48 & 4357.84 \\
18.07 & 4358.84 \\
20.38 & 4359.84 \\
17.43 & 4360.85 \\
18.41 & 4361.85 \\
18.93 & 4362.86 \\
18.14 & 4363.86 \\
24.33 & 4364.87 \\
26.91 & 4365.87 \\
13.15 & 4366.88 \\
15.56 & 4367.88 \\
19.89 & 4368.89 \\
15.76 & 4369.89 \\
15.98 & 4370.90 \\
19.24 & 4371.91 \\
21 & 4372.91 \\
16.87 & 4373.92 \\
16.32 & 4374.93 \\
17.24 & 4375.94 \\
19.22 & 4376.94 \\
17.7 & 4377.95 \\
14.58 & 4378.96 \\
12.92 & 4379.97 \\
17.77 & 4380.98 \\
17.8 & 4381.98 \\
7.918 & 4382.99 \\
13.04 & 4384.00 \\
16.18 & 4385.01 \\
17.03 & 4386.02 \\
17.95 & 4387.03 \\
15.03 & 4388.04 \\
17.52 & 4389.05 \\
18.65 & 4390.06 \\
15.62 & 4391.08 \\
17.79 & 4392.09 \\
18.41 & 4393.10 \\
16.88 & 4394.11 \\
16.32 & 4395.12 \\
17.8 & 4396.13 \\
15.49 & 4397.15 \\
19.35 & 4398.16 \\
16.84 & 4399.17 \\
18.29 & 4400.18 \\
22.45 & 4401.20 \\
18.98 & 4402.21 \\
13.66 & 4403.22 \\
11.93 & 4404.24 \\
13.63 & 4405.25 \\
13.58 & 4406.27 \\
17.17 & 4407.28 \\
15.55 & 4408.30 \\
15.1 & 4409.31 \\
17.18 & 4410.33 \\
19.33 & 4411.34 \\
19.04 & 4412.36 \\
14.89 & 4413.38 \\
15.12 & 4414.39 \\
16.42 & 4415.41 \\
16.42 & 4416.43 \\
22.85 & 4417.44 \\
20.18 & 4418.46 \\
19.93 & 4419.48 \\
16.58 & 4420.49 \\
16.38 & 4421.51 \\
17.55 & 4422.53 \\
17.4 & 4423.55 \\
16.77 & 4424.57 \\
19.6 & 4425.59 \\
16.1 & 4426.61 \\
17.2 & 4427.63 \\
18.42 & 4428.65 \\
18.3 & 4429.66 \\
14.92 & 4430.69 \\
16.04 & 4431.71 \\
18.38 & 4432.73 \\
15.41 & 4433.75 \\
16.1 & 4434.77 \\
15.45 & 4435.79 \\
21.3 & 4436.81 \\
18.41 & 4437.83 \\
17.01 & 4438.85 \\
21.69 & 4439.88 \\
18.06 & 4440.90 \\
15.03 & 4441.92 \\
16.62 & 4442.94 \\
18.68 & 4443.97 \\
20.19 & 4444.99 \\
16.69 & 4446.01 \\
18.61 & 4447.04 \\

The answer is -4.48 angstrom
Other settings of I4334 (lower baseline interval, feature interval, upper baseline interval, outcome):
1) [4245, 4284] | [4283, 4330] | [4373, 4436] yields 5.61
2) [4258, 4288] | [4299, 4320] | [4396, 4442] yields 3.60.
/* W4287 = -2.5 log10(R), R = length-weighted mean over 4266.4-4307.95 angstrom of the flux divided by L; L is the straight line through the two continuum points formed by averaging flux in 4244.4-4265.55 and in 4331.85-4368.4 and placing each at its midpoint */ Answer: 0.17 mag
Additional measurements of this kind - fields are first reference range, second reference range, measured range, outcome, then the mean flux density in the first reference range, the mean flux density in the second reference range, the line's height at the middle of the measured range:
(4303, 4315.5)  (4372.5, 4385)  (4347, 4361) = -0.15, 11.7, 16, 14.5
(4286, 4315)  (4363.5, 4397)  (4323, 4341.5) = -0.07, 12.6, 17.1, 14.4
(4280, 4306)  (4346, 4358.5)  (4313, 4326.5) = -0.11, 13.8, 16.2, 14.9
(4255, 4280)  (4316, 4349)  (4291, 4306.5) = 0.27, 15.9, 16.5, 16.2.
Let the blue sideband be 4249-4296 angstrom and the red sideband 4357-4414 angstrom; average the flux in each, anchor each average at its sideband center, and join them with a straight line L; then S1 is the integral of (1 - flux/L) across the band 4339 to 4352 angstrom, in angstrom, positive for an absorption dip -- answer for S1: 0.64 angstrom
